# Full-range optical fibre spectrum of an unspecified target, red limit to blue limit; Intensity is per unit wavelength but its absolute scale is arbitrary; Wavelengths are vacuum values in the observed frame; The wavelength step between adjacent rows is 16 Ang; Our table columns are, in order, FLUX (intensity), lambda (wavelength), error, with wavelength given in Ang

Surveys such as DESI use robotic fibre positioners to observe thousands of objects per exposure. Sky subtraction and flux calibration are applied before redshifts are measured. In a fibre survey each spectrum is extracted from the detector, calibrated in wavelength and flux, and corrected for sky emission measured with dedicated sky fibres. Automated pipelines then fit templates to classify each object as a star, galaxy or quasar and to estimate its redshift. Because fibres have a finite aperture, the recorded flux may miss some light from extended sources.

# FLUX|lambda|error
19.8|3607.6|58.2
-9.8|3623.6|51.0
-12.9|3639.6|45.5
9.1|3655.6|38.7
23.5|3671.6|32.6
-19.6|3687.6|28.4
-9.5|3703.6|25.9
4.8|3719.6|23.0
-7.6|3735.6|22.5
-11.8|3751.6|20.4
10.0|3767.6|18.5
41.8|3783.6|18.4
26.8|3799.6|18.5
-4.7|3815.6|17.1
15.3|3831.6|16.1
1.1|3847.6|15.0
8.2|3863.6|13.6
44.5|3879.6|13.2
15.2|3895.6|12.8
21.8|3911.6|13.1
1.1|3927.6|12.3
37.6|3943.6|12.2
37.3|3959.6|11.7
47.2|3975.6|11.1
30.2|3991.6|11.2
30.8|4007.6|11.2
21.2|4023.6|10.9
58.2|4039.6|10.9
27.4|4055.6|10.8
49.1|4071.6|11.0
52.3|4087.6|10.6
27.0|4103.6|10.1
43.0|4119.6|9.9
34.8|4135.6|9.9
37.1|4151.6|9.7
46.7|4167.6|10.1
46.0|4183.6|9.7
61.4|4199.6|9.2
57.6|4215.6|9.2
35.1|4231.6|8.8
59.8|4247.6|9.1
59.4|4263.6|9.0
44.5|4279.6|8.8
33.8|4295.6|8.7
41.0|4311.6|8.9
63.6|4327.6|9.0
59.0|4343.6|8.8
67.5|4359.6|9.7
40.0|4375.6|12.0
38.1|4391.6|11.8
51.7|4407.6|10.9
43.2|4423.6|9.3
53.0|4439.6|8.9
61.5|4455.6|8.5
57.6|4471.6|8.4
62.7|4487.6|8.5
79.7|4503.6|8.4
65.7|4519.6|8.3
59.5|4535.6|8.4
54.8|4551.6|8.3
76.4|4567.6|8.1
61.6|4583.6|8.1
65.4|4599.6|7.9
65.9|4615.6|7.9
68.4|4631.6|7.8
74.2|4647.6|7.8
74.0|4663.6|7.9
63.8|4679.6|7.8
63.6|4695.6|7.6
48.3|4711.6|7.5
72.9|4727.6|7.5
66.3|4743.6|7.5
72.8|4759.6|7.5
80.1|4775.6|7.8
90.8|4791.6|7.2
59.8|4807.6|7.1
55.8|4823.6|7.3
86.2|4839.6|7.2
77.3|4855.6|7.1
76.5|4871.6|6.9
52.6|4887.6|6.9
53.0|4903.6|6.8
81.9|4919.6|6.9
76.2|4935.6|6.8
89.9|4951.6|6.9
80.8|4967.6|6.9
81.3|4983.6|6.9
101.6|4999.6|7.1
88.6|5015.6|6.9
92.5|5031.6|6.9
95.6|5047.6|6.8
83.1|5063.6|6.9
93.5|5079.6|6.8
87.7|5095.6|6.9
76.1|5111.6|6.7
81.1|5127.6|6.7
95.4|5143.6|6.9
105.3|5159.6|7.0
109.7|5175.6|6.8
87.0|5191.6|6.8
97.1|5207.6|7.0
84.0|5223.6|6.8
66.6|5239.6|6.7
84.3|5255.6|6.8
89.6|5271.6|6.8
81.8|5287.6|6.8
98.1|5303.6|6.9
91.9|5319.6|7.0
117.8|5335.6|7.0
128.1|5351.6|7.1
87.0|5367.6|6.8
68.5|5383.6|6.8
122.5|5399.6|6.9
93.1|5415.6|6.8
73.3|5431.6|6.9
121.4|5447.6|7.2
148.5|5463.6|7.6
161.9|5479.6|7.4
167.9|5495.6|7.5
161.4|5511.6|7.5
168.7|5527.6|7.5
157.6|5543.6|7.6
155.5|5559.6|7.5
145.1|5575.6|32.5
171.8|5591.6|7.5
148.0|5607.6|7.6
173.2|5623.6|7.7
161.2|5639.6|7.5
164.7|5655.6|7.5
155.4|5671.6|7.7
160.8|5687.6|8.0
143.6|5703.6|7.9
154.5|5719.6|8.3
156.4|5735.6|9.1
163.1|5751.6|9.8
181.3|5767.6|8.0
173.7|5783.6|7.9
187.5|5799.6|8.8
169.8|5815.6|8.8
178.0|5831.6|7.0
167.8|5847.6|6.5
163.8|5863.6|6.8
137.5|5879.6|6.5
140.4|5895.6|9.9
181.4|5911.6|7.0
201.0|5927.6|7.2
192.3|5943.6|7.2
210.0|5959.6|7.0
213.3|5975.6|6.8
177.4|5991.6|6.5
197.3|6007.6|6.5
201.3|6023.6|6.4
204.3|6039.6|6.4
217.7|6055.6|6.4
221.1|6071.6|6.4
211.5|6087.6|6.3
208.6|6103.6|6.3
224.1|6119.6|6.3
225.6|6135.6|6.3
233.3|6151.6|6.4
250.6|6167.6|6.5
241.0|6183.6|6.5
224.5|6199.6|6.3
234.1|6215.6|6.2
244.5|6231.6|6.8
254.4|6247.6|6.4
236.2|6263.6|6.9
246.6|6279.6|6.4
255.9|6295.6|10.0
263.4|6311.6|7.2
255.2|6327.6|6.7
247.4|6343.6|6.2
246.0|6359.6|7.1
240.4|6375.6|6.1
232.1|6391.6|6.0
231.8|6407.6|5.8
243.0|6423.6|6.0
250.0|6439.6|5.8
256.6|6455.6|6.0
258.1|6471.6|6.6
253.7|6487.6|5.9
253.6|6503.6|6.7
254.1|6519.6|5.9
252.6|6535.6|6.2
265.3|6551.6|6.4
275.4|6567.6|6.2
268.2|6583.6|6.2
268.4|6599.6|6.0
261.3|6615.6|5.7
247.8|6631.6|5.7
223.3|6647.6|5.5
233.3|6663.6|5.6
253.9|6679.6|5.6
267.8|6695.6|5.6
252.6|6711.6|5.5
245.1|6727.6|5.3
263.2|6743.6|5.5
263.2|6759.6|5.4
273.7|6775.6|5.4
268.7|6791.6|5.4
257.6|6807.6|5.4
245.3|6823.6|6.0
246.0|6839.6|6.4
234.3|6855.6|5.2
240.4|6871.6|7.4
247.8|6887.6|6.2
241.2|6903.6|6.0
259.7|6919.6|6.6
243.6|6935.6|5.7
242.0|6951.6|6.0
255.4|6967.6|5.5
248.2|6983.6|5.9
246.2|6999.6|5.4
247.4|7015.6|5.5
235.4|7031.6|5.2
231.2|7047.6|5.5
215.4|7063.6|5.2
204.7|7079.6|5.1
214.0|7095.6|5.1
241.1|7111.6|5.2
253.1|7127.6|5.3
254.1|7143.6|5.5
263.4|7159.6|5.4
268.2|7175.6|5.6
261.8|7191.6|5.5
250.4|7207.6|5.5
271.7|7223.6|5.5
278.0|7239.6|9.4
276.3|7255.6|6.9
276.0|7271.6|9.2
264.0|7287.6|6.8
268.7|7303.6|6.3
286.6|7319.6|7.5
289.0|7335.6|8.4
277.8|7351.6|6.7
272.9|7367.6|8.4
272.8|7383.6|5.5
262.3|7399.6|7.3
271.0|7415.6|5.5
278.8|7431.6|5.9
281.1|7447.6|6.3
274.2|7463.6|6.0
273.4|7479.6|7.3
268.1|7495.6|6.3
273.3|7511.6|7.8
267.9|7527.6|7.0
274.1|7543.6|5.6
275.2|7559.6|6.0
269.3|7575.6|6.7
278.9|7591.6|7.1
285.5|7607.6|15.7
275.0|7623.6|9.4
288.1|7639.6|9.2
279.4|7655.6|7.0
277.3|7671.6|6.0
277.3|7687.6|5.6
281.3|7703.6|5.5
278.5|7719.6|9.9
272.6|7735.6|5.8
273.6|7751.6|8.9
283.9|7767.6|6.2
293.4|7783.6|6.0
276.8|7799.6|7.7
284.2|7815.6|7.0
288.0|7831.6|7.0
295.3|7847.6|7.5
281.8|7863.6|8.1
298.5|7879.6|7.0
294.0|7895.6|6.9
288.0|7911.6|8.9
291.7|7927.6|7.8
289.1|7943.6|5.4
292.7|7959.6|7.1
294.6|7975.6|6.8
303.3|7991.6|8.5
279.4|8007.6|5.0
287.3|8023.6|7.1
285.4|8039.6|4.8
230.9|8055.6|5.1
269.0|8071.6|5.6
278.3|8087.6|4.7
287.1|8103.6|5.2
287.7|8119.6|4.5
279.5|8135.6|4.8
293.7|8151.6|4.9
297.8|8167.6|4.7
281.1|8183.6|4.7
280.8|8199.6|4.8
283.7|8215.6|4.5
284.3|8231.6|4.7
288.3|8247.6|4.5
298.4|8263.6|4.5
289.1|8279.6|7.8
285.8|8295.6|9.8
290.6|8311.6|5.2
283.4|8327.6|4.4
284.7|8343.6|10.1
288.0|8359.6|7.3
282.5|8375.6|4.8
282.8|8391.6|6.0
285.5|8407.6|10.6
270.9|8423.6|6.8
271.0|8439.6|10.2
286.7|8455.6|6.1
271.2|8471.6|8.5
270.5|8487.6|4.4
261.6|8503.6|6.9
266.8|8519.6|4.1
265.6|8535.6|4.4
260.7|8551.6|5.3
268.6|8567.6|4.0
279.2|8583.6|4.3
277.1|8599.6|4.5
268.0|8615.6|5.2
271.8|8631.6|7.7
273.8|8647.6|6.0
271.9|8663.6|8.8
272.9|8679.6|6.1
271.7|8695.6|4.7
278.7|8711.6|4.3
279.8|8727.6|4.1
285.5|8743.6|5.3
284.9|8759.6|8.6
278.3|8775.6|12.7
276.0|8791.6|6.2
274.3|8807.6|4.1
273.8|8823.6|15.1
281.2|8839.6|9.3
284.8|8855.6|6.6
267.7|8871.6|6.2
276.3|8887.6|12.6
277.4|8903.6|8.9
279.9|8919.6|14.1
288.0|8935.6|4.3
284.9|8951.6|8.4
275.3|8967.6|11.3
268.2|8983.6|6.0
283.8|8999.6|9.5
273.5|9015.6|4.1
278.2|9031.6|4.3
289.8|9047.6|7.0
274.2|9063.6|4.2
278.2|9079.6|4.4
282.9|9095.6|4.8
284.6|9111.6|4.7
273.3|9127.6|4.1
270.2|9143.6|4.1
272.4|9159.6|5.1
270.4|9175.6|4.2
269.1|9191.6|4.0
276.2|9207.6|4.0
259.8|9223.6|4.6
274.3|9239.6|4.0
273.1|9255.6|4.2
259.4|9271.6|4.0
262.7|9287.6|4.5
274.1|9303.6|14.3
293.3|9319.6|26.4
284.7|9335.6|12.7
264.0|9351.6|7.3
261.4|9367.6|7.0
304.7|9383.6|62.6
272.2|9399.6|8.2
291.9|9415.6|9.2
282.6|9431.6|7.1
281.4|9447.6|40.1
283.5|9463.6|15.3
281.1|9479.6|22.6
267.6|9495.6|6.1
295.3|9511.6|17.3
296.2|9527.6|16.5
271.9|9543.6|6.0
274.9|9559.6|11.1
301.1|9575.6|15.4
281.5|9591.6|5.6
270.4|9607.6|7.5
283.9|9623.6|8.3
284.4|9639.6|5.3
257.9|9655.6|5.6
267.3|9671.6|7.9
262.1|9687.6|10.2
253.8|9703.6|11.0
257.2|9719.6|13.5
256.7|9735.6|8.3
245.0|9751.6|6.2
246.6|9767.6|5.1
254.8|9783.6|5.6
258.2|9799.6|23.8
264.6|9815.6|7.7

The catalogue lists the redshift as 0.37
